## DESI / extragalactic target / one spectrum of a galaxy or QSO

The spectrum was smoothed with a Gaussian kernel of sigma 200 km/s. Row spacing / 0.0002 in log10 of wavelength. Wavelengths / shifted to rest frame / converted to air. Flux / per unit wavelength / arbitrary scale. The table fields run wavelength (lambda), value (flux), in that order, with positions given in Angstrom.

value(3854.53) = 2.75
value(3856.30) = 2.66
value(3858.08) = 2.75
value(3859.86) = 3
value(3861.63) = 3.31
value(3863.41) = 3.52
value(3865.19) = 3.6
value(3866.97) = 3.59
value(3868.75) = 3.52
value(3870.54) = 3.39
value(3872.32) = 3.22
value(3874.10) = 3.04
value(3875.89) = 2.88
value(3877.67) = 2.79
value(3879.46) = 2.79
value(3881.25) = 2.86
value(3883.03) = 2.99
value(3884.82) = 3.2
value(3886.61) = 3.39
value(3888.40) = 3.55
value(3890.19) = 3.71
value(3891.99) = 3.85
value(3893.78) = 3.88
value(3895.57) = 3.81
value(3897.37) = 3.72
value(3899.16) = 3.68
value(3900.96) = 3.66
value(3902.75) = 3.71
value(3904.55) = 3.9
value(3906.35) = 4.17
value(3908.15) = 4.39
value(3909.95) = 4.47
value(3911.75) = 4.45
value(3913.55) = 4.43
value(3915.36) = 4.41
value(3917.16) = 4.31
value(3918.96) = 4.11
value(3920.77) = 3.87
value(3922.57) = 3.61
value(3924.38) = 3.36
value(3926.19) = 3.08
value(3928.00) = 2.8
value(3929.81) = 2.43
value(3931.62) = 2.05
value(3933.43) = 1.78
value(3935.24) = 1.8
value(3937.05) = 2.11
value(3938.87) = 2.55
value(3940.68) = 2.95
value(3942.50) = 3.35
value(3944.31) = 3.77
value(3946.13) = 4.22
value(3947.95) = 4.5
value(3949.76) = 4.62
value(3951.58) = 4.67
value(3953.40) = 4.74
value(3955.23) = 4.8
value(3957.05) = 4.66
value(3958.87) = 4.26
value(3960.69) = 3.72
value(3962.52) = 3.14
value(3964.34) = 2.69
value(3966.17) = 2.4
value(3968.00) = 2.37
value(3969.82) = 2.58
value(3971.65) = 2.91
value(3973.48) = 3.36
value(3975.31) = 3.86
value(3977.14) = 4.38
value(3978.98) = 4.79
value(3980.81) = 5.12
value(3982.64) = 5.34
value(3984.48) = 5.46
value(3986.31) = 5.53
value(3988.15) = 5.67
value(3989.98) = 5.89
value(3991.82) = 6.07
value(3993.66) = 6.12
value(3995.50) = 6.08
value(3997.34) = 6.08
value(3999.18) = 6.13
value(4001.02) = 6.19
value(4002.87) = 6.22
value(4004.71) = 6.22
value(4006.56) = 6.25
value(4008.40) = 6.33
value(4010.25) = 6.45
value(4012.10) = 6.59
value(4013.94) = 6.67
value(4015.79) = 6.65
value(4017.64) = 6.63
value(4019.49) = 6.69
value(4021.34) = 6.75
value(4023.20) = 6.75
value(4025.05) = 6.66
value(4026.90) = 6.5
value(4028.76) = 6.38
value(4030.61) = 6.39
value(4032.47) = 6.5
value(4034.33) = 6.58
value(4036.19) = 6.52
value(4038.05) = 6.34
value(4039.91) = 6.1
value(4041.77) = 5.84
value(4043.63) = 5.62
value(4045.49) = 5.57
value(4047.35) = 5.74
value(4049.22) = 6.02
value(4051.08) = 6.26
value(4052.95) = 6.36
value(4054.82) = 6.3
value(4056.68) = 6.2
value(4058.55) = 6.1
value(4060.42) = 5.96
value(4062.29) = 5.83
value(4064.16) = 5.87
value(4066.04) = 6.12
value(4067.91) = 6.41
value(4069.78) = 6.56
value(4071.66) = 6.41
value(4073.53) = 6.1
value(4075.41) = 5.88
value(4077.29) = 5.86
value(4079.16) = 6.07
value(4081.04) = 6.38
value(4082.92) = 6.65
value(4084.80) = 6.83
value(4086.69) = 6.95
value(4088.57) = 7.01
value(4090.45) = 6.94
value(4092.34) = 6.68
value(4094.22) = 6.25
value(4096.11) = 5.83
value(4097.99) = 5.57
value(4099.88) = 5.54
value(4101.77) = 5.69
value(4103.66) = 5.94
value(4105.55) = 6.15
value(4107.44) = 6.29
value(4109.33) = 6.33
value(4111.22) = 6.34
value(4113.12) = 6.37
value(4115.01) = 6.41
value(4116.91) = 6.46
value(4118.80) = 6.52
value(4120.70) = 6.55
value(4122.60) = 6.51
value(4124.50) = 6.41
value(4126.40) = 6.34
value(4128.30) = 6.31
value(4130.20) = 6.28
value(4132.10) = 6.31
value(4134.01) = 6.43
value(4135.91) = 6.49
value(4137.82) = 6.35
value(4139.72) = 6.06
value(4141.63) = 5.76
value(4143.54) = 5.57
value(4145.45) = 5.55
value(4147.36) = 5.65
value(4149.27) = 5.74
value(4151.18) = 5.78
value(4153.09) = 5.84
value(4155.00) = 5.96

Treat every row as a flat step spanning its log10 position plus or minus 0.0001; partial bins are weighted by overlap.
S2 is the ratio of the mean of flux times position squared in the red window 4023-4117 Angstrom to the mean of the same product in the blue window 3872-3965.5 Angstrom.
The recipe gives 1.89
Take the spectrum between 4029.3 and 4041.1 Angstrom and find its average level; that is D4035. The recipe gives 6.39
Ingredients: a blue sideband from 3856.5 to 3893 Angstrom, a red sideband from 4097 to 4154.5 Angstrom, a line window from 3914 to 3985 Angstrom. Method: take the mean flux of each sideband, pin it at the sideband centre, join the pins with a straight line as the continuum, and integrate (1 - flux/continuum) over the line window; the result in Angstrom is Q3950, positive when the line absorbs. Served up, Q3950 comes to 8.5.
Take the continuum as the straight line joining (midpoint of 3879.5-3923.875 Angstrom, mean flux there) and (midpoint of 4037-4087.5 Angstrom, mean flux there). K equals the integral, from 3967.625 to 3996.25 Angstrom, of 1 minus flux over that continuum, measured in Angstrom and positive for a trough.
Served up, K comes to 1.5 Angstrom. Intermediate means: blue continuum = 3.82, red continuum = 6.16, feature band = 4.76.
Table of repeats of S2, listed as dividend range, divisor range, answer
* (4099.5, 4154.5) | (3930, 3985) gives 1.85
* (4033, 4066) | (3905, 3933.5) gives 1.77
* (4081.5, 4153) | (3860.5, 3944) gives 2.05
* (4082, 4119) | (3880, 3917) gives 1.84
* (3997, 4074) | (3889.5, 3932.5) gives 1.79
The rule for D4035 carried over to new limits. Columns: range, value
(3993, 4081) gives 6.25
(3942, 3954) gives 4.29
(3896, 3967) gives 3.63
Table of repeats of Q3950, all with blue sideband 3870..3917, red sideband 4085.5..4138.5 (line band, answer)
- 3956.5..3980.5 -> 5.6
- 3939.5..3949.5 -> 1.2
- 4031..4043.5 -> -2.0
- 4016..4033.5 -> -4.4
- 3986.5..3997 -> -2.4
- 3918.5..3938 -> 6.1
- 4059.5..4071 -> -0.7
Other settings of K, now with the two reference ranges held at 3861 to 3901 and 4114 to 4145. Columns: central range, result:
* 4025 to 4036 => -2.92 Angstrom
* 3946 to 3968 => 1.54 Angstrom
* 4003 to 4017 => -4.44 Angstrom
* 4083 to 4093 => -1.84 Angstrom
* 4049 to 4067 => -2.17 Angstrom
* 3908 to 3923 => -1.81 Angstrom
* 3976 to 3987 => -1.23 Angstrom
